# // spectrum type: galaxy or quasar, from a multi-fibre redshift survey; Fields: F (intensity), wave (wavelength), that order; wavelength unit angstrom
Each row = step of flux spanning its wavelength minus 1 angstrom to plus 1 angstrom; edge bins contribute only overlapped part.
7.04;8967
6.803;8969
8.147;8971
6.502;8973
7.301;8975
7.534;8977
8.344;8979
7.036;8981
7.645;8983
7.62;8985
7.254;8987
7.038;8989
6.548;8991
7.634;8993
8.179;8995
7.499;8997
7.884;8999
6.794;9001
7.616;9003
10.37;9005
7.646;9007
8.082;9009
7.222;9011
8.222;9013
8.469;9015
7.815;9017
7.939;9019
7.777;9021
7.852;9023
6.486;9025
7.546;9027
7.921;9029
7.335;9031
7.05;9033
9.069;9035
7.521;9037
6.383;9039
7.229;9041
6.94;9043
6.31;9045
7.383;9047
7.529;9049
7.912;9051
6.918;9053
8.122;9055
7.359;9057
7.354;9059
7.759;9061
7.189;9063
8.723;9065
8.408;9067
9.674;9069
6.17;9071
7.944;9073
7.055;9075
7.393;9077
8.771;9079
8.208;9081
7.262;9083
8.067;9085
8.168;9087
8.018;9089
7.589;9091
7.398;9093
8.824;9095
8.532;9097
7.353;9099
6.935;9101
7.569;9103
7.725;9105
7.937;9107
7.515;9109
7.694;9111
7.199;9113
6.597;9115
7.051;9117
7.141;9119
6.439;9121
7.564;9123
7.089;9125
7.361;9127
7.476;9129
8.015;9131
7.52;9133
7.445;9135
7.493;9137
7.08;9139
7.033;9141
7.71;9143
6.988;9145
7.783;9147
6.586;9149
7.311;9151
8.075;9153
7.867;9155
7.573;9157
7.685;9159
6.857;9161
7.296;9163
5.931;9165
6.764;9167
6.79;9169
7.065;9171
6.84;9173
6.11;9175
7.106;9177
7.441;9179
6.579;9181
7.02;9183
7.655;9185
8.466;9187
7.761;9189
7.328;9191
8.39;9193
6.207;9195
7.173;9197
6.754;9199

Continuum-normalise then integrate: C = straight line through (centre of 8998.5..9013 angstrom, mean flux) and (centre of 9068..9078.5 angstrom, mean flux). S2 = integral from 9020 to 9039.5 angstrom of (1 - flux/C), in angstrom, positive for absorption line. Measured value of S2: 0.9 angstrom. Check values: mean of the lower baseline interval 7.97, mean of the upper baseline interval 7.7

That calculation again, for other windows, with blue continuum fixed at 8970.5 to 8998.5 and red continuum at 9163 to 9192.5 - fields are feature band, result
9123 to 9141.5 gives -0.60 angstrom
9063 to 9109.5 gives -3.91 angstrom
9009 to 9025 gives -0.95 angstrom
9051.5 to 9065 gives -0.47 angstrom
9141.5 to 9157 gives -0.70 angstrom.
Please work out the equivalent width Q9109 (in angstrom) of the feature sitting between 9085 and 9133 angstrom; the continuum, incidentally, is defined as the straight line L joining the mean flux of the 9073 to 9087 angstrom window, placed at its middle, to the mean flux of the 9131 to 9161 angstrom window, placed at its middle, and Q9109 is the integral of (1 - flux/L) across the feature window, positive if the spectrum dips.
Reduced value 0.7 angstrom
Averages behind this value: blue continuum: 7.83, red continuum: 7.44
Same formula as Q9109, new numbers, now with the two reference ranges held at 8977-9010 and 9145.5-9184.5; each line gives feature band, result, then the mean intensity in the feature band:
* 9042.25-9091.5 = -1.71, 7.69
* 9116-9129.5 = 0.17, 7.15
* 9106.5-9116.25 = -0.09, 7.35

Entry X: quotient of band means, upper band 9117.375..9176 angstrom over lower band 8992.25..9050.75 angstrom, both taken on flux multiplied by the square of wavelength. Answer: 1.0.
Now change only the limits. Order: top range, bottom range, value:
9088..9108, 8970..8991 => 1.08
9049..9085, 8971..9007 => 1.04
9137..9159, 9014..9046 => 1.02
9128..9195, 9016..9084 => 0.98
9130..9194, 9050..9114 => 0.96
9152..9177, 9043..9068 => 0.96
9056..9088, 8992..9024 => 1.00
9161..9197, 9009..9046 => 0.98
